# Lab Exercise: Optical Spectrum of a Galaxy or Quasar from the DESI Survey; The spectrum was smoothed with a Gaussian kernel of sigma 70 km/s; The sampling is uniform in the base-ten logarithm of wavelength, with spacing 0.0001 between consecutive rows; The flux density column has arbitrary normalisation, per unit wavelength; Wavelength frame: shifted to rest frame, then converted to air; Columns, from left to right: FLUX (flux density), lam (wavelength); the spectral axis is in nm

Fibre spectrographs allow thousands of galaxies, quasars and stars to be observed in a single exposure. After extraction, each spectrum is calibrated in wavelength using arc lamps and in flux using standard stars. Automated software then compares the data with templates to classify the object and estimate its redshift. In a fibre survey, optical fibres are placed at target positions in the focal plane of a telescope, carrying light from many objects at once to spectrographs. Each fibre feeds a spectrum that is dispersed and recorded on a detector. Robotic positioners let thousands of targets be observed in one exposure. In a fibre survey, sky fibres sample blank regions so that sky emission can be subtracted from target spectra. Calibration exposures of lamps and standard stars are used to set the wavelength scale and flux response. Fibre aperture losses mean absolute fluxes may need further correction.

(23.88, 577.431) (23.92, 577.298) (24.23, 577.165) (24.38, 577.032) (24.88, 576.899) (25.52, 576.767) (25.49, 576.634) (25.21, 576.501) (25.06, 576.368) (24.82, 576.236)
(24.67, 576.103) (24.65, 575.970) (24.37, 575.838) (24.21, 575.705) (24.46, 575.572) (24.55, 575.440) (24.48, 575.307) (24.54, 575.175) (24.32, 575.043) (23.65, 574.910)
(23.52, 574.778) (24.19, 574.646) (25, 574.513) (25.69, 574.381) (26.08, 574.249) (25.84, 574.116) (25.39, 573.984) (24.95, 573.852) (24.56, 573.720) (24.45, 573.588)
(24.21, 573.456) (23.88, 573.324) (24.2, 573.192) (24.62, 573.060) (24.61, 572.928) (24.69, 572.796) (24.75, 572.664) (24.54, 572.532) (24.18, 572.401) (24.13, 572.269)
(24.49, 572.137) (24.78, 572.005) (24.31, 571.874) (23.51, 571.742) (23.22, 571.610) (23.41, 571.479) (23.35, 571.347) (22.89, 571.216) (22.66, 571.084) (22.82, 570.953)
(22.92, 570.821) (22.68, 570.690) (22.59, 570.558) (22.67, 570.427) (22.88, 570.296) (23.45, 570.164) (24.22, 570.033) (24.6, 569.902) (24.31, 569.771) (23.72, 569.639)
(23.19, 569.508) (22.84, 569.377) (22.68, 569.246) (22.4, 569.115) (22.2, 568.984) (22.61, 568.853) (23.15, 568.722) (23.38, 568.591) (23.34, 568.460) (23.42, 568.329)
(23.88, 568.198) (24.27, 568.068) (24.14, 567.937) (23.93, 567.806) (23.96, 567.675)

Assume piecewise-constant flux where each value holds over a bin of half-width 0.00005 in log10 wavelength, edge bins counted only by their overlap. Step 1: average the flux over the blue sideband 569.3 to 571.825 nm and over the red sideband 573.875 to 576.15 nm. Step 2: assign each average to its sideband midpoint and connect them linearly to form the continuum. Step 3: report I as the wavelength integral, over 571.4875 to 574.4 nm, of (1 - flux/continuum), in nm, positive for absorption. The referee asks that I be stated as -0.06 nm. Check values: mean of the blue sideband 23.3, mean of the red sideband 24.7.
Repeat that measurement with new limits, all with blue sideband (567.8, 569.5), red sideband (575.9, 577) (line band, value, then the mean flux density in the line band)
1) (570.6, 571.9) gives 0.04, 23.1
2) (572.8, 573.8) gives 0.00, 24.4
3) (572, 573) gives -0.02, 24.5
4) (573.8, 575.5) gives -0.01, 24.8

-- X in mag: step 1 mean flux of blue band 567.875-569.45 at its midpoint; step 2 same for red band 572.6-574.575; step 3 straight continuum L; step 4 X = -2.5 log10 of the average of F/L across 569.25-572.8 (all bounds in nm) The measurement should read 0.02 mag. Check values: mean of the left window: 23.2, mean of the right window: 24.9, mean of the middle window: 23.6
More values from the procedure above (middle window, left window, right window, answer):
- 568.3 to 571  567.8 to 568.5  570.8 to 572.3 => 0.03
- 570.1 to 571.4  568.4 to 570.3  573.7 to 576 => 0.04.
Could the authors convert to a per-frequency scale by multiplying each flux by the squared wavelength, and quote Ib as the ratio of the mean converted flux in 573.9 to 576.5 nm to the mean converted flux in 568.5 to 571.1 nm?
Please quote 1.1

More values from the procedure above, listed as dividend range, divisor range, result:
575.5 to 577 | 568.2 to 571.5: 1.10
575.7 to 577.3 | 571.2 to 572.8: 1.05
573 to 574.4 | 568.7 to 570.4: 1.09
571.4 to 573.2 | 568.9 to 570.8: 1.06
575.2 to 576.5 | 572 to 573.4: 1.02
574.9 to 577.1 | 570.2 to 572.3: 1.08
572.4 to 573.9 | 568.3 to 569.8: 1.08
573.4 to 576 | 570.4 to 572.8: 1.06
